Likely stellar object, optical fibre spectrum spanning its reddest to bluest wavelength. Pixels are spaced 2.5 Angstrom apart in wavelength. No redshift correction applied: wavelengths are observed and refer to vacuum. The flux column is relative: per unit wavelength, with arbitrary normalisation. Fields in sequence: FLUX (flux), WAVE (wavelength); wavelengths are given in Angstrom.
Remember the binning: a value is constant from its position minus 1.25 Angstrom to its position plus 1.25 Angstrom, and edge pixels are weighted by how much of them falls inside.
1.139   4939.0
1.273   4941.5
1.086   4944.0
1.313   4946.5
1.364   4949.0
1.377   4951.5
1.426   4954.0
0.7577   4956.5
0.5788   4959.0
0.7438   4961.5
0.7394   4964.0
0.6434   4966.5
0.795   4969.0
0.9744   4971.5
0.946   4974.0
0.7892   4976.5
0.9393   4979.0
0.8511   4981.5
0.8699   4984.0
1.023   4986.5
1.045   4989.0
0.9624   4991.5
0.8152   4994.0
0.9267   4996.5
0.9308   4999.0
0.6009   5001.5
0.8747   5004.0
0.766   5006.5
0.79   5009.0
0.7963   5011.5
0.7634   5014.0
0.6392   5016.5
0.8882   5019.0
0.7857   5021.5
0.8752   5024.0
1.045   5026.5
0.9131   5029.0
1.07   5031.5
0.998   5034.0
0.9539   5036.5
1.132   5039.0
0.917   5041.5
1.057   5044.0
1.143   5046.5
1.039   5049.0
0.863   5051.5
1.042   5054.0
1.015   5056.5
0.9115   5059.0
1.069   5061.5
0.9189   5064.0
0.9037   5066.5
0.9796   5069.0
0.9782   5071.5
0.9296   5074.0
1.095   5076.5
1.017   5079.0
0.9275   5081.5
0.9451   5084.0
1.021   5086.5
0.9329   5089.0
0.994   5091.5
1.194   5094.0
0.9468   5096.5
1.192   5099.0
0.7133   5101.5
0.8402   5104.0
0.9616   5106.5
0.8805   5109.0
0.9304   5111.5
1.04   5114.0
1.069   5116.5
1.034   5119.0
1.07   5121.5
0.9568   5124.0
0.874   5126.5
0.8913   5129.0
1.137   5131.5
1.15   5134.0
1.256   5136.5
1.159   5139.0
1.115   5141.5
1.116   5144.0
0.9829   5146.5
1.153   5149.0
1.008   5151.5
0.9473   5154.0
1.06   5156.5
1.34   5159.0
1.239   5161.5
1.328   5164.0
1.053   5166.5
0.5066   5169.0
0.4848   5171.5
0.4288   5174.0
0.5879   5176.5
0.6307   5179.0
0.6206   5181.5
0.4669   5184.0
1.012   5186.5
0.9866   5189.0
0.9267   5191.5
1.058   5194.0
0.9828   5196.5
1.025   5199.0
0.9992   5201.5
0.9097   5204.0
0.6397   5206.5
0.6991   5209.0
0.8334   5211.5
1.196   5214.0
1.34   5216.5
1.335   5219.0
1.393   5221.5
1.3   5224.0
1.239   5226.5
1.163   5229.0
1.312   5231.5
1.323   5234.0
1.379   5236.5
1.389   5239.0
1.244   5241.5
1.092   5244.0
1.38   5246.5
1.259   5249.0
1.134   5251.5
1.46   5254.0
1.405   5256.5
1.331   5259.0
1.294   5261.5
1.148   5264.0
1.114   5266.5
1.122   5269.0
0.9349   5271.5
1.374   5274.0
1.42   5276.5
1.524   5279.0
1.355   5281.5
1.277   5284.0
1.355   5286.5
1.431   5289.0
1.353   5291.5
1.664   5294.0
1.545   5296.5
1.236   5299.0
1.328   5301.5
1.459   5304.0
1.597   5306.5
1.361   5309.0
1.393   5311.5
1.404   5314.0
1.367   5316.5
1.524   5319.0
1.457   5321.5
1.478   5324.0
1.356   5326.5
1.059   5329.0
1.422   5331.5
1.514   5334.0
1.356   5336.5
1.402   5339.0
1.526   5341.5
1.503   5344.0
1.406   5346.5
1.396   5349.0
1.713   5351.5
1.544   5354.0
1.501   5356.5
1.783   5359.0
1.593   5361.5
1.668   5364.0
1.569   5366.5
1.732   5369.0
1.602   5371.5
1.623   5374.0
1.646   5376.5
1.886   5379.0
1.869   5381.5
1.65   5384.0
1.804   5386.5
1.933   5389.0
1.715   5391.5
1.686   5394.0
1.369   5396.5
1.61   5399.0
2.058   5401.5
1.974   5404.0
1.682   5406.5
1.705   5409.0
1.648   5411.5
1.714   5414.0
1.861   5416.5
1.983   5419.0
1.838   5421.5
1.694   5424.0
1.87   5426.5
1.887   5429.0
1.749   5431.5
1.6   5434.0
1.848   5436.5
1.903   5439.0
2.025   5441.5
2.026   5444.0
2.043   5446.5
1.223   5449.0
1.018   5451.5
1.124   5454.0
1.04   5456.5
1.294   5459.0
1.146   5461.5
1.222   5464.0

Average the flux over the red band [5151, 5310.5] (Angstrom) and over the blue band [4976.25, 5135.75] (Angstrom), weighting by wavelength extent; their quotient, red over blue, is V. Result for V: 1.2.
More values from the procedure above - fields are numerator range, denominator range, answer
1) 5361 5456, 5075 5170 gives 1.67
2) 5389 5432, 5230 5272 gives 1.41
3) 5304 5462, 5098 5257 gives 1.54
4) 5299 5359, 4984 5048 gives 1.59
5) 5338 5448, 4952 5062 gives 1.91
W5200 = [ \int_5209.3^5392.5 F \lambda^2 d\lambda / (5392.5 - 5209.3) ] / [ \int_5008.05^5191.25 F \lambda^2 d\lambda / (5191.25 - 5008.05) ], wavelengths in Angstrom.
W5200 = 1.61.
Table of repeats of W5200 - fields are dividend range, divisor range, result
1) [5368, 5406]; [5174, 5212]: 2.31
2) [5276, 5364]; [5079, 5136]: 1.59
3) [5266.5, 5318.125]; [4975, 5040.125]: 1.73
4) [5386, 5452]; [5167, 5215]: 2.43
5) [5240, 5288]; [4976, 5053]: 1.55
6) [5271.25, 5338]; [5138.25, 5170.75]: 1.39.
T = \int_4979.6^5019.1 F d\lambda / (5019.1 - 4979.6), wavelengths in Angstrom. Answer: 0.847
